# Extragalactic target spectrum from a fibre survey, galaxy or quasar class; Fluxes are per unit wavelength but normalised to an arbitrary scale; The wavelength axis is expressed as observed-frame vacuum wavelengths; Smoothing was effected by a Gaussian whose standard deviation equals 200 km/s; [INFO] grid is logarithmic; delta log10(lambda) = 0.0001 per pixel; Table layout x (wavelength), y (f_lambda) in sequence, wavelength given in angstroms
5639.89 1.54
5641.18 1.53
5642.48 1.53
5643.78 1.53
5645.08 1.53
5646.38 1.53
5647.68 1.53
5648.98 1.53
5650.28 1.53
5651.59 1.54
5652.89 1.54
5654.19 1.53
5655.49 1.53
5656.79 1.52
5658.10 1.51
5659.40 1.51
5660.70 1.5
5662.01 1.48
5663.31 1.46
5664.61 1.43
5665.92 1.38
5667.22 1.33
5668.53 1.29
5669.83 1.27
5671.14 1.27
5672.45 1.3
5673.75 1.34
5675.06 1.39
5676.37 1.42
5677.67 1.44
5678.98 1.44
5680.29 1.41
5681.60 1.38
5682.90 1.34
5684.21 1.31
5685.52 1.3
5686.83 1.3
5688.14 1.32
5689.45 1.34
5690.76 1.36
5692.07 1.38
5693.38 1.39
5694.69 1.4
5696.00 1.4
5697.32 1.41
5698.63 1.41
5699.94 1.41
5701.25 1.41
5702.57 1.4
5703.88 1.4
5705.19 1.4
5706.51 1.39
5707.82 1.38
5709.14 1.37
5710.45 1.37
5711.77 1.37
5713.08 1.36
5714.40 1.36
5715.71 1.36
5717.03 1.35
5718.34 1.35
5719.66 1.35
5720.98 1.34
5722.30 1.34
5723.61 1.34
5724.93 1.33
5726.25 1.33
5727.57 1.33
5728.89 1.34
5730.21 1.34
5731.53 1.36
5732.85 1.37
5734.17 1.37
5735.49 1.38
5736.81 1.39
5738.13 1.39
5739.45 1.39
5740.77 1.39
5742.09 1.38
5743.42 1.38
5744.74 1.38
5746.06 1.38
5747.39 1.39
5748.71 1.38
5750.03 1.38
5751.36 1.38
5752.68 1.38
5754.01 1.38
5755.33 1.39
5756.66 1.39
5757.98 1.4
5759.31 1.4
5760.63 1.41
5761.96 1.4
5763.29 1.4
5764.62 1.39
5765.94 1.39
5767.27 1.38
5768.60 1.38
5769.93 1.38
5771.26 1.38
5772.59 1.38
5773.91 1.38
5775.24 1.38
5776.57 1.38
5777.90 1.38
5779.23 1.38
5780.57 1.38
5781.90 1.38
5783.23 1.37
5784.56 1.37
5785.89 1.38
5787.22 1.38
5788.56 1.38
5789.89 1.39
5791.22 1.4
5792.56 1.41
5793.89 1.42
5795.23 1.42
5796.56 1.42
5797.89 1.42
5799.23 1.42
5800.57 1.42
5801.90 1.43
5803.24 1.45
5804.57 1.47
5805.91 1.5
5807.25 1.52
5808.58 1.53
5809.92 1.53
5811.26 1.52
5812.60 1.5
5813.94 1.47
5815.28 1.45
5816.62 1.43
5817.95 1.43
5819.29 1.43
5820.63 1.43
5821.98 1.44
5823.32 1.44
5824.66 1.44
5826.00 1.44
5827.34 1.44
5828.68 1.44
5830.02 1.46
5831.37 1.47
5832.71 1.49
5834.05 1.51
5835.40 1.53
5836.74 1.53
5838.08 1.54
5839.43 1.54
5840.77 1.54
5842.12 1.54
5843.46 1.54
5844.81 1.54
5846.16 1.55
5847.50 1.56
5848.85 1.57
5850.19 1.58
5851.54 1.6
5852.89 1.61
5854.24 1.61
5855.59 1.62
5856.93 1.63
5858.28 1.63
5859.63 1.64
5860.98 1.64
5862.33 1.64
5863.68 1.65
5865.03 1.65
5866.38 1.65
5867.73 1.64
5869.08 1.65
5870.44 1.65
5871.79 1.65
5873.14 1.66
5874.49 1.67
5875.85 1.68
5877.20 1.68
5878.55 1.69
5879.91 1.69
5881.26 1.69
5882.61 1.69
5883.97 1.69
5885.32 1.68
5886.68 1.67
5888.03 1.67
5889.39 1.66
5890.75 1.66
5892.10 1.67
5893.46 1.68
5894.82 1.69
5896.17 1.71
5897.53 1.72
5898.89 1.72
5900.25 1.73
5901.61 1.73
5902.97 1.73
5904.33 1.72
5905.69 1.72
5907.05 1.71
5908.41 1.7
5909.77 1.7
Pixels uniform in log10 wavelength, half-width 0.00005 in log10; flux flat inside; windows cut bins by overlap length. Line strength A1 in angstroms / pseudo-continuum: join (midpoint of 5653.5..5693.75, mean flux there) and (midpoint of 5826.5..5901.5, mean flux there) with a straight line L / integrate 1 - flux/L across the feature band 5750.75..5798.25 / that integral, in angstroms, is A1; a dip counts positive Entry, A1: 3.8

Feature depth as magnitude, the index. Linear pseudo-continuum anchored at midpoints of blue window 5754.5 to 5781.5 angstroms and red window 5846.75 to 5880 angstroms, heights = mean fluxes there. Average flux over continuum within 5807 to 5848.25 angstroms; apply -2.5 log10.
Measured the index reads 0.04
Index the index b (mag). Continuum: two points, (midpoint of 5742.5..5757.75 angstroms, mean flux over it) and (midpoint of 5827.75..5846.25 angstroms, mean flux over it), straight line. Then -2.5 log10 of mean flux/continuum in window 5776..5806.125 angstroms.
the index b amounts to 0.03 mag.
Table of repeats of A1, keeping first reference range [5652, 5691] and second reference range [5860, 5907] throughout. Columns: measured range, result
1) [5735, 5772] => 3.0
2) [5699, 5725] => 1.5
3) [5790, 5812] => 1.6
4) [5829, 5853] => 1.3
